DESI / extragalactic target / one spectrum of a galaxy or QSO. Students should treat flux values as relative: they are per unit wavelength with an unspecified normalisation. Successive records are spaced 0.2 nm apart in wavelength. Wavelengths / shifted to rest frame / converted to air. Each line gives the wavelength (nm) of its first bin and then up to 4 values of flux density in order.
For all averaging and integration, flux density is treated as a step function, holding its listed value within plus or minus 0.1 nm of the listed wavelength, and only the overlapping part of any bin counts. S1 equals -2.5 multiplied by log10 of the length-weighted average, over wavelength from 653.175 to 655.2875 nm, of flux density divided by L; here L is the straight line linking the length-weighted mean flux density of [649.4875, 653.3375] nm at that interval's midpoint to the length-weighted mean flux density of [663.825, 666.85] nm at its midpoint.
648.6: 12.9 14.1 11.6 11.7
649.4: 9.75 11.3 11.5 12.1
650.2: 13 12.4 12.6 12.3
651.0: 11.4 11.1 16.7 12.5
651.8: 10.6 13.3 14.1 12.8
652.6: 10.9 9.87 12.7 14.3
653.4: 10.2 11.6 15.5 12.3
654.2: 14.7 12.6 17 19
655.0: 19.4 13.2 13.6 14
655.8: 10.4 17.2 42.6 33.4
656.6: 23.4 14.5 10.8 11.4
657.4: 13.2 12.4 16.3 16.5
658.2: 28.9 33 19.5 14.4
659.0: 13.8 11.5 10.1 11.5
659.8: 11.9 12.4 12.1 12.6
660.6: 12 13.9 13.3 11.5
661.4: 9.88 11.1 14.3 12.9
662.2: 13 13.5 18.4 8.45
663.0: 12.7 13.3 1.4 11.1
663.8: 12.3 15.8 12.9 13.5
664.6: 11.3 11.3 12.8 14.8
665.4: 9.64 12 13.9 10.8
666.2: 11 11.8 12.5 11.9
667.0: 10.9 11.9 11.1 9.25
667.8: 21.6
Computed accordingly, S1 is -0.18 mag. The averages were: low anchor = 12.4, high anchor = 12.4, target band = 14.5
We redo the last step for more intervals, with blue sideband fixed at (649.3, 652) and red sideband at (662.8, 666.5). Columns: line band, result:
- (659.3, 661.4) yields -0.017 mag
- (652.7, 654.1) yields -0.027 mag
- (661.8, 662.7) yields -0.221 mag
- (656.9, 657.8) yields -0.045 mag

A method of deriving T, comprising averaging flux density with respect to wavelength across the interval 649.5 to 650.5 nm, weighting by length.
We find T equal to 12.1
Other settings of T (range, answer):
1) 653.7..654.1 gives 13.9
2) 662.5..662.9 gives 13.4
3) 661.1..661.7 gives 10.8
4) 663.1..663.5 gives 7.35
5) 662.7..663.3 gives 11.5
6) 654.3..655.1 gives 17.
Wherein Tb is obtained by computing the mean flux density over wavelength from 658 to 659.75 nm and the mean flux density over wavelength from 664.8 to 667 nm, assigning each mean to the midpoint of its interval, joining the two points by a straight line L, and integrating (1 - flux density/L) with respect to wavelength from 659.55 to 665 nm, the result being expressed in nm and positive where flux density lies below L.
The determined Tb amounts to 0.97 nm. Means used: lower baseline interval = 17.6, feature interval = 12.2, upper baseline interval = 12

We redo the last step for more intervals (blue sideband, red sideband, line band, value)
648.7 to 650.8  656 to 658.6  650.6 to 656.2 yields 0.84 nm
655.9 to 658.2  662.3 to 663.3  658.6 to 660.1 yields 0.39 nm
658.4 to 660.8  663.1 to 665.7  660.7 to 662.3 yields 0.06 nm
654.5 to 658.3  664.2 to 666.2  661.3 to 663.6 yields 0.40 nm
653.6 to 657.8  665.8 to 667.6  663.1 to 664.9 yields 0.19 nm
